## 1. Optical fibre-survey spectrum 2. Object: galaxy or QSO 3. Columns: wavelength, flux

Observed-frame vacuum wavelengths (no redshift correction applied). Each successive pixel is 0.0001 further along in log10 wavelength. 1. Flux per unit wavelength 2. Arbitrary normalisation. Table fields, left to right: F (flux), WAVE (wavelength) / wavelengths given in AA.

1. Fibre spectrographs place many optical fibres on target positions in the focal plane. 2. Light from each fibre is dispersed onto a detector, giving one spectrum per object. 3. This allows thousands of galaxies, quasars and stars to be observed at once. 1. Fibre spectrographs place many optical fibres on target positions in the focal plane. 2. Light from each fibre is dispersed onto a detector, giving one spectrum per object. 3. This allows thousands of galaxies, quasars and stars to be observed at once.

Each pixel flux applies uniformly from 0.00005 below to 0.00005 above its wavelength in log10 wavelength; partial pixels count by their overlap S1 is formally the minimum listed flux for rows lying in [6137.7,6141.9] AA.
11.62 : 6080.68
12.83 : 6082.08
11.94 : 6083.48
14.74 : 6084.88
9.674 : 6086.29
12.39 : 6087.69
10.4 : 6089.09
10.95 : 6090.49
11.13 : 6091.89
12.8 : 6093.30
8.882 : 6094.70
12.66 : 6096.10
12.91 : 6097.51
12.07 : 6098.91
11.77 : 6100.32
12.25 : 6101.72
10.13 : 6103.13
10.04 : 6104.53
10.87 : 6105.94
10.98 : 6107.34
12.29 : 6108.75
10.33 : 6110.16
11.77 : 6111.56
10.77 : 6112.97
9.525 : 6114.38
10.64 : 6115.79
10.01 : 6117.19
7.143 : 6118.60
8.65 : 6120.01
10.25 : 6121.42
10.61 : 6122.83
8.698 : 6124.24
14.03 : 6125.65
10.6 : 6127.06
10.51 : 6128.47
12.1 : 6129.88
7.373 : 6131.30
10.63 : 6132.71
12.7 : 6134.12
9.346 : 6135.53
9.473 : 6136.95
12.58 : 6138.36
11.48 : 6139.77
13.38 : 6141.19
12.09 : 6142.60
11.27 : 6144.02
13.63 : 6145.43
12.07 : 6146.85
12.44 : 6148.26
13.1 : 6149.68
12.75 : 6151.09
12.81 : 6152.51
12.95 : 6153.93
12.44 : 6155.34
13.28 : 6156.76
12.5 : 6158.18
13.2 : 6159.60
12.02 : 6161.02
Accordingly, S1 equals 11.48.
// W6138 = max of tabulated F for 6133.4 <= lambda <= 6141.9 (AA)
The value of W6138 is 13.38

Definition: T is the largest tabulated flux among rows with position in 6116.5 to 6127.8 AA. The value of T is 14.03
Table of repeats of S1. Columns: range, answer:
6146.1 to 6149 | 12.07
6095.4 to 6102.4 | 11.77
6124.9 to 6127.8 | 10.6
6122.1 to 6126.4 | 8.698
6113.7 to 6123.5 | 7.143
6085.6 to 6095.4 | 8.882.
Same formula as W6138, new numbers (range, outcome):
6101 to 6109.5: 12.29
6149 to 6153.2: 13.1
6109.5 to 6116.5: 11.77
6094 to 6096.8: 12.66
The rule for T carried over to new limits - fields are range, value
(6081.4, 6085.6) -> 14.74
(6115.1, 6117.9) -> 10.64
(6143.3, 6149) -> 13.63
